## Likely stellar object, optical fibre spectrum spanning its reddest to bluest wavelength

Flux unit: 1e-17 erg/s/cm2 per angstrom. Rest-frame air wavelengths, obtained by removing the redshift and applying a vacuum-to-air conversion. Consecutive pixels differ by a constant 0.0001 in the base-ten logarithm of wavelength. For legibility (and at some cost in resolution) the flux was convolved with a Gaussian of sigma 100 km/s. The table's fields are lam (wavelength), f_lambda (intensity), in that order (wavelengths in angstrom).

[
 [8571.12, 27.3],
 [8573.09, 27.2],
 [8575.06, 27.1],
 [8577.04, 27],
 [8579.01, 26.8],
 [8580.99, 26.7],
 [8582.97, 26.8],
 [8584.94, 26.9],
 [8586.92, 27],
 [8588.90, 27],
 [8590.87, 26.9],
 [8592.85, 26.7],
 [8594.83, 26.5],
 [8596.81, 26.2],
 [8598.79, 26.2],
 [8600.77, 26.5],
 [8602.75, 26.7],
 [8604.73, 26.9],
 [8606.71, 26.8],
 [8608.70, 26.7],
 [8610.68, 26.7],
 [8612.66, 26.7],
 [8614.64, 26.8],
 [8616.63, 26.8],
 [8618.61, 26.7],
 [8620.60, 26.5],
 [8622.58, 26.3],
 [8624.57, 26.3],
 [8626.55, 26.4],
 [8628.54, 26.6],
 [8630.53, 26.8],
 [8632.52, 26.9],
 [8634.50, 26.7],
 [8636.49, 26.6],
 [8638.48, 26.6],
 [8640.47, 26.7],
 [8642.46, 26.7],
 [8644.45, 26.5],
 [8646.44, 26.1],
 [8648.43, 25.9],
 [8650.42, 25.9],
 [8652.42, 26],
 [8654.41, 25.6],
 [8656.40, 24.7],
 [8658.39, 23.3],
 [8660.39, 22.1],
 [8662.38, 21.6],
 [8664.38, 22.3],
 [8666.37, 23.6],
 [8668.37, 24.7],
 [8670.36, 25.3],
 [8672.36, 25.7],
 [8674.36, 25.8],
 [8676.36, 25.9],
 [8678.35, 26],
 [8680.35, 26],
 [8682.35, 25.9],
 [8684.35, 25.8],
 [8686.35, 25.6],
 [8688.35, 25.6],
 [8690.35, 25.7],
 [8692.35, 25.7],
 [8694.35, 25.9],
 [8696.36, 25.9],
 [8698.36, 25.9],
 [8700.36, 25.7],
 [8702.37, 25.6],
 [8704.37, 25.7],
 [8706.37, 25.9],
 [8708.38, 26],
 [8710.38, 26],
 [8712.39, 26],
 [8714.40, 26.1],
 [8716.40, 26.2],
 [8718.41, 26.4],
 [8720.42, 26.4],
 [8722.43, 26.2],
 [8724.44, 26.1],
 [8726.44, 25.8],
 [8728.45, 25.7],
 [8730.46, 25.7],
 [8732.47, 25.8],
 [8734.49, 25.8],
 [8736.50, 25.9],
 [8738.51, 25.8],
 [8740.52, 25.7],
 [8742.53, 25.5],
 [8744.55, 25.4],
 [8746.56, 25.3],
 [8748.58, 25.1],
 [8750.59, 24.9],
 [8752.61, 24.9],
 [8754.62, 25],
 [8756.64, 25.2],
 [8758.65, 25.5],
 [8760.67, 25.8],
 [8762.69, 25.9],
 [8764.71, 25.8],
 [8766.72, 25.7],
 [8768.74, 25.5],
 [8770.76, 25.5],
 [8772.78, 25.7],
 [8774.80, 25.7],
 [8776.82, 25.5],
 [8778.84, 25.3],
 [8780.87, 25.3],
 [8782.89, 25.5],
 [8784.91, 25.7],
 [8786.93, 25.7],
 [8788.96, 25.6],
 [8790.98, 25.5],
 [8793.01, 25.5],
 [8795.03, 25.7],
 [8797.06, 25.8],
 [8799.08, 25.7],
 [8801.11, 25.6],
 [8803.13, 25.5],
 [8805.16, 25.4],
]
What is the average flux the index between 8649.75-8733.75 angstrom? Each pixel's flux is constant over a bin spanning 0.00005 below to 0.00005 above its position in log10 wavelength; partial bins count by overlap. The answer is 25.4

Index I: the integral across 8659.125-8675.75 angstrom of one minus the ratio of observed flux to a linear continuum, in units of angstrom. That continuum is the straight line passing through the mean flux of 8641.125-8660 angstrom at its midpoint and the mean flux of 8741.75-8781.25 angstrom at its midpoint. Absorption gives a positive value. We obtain 1.0 angstrom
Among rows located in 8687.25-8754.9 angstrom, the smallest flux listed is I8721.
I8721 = 24.9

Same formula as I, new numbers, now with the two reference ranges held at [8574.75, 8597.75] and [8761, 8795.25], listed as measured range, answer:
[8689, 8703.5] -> 0.19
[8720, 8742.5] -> 0.02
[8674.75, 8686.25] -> 0.14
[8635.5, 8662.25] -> 0.95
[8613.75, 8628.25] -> 0.02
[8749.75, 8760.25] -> 0.24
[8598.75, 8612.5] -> 0.00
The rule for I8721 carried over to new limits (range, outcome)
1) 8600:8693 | 21.6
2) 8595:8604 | 26.2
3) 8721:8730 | 25.7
